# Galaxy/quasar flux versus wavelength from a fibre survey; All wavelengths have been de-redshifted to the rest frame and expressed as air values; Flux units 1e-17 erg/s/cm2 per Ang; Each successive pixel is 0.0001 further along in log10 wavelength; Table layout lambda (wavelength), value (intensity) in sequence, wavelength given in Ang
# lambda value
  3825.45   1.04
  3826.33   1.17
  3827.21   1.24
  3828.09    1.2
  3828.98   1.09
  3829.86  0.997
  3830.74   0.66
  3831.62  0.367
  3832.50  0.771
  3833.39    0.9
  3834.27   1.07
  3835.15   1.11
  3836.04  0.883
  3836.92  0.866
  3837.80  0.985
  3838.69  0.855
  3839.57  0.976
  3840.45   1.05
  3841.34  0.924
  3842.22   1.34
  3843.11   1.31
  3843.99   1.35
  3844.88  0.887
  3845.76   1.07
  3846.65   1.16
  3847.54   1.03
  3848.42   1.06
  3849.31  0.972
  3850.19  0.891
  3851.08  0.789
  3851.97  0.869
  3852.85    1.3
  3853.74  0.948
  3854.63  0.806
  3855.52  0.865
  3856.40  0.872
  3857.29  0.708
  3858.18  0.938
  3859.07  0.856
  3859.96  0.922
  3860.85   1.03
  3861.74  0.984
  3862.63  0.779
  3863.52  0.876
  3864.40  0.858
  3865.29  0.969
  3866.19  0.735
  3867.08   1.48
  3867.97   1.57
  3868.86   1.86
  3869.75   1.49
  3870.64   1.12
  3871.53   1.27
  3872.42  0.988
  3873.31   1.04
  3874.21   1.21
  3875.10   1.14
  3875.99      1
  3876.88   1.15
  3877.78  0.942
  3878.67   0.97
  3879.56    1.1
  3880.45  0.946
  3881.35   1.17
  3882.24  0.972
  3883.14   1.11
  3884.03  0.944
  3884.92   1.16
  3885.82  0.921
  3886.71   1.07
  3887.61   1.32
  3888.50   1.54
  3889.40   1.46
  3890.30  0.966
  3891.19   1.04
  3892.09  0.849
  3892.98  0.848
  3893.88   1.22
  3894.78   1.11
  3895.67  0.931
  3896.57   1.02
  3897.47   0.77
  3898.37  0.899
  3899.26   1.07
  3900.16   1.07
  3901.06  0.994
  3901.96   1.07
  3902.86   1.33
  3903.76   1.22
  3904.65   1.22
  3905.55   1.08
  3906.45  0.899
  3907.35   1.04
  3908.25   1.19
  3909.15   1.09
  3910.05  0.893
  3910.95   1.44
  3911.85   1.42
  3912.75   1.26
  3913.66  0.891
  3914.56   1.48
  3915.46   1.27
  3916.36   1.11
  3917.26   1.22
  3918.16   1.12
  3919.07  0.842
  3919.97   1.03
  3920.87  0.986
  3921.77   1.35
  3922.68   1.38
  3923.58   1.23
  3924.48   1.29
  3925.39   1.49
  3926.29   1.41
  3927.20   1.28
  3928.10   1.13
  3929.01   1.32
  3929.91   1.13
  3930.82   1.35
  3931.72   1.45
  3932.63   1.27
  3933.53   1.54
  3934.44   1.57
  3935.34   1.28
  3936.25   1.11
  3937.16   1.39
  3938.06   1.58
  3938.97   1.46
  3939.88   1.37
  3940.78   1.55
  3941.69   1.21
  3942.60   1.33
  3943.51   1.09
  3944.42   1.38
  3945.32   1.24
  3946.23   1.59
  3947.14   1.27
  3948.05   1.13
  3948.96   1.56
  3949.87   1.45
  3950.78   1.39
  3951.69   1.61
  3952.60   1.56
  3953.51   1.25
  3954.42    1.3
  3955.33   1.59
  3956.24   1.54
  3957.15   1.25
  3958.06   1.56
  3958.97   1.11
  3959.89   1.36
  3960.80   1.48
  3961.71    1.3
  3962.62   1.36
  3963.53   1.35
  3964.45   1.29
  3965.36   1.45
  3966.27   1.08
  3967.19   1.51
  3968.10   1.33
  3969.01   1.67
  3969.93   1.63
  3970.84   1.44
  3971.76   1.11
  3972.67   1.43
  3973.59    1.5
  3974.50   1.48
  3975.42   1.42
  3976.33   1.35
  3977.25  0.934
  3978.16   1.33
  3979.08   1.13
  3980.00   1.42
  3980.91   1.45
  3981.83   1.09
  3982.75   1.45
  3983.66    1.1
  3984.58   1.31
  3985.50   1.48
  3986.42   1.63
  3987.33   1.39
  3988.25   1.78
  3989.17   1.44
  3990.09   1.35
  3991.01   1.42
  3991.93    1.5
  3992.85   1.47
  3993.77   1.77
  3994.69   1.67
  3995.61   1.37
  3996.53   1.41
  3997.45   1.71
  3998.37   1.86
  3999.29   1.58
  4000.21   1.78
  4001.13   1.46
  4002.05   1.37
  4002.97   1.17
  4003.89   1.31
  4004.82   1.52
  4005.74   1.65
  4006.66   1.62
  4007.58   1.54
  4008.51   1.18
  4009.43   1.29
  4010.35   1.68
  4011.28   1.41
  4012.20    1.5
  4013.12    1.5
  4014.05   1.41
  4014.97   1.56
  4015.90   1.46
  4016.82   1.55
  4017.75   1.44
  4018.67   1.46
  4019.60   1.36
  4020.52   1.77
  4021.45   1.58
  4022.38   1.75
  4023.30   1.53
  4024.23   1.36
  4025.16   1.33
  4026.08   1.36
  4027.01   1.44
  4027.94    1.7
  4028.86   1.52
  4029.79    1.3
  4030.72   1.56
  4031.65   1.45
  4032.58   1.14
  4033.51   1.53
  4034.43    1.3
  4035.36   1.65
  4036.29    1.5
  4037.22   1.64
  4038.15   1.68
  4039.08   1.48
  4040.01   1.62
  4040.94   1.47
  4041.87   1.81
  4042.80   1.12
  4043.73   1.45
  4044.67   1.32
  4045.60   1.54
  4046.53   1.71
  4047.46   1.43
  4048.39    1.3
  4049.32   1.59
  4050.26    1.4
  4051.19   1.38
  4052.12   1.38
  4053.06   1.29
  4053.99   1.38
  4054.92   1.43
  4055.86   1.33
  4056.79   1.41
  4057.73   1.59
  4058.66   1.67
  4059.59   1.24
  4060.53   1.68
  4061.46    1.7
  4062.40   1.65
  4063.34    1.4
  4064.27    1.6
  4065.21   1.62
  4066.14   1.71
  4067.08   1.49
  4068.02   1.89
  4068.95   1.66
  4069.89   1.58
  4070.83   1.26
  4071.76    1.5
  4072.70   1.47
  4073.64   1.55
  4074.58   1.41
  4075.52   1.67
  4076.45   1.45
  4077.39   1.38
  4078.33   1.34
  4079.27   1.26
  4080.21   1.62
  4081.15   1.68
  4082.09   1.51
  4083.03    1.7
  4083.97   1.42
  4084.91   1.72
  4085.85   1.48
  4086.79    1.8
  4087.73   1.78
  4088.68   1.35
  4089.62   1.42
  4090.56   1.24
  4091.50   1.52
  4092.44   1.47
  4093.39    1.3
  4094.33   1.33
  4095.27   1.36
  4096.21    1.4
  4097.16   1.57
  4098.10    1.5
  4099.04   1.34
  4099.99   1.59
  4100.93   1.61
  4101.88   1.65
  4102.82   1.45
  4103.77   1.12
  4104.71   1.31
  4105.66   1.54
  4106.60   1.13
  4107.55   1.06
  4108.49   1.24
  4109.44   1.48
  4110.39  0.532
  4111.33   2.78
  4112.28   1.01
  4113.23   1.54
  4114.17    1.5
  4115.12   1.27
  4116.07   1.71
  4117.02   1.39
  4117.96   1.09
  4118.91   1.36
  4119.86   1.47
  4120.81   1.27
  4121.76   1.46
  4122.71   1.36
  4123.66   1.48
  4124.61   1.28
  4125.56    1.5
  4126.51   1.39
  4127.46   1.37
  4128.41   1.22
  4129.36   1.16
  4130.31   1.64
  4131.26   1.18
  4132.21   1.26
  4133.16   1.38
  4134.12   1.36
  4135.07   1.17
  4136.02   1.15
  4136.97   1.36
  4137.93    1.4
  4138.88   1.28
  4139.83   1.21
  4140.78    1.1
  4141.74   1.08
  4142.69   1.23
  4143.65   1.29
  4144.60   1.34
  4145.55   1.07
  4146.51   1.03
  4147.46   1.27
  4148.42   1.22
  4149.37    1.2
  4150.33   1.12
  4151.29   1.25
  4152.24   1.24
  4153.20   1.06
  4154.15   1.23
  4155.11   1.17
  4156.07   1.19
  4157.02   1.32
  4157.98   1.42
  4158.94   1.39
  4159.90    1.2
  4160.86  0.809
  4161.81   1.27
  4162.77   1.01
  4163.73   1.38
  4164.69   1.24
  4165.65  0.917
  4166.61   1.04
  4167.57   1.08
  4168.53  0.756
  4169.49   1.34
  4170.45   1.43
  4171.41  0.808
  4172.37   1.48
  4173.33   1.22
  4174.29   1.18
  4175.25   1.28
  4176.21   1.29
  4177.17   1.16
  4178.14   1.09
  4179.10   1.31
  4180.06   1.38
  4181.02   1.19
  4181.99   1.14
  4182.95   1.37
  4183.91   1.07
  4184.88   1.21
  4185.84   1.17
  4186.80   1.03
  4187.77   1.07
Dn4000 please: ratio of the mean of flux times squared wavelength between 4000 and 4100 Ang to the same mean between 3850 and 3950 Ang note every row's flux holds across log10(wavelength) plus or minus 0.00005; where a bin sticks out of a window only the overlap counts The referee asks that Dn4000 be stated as 1.39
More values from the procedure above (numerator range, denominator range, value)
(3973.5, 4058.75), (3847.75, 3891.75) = 1.49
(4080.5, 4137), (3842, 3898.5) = 1.50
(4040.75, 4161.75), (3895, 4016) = 1.12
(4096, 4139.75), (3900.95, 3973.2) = 1.15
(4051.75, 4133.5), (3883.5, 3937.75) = 1.35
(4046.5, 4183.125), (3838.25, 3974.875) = 1.26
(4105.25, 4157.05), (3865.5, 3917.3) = 1.29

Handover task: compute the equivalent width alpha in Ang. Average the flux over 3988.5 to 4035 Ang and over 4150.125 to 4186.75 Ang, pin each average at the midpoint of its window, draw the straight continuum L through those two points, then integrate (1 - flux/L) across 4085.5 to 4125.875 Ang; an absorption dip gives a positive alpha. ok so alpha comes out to -3.4 Ang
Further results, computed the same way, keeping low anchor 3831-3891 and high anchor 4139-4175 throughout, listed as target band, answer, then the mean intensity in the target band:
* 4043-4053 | -2.7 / 1.43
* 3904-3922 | -1.3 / 1.14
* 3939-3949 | -2.3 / 1.33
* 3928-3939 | -2.9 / 1.36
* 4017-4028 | -3.8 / 1.5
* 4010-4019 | -3.1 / 1.5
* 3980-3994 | -4.3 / 1.44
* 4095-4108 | -2.8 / 1.4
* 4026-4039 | -4.2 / 1.49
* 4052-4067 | -4.9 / 1.51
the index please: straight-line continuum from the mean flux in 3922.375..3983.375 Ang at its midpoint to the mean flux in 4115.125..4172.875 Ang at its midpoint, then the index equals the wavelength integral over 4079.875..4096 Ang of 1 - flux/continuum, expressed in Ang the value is -2.9 Ang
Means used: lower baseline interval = 1.36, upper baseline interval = 1.25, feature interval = 1.51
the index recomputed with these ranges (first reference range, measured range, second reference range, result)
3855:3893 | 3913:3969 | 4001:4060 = -3.8 Ang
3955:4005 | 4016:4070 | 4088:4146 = -4.3 Ang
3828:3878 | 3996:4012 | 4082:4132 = -3.1 Ang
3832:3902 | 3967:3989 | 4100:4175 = -4.8 Ang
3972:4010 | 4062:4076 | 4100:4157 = -2.0 Ang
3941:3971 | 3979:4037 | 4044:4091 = -1.4 Ang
